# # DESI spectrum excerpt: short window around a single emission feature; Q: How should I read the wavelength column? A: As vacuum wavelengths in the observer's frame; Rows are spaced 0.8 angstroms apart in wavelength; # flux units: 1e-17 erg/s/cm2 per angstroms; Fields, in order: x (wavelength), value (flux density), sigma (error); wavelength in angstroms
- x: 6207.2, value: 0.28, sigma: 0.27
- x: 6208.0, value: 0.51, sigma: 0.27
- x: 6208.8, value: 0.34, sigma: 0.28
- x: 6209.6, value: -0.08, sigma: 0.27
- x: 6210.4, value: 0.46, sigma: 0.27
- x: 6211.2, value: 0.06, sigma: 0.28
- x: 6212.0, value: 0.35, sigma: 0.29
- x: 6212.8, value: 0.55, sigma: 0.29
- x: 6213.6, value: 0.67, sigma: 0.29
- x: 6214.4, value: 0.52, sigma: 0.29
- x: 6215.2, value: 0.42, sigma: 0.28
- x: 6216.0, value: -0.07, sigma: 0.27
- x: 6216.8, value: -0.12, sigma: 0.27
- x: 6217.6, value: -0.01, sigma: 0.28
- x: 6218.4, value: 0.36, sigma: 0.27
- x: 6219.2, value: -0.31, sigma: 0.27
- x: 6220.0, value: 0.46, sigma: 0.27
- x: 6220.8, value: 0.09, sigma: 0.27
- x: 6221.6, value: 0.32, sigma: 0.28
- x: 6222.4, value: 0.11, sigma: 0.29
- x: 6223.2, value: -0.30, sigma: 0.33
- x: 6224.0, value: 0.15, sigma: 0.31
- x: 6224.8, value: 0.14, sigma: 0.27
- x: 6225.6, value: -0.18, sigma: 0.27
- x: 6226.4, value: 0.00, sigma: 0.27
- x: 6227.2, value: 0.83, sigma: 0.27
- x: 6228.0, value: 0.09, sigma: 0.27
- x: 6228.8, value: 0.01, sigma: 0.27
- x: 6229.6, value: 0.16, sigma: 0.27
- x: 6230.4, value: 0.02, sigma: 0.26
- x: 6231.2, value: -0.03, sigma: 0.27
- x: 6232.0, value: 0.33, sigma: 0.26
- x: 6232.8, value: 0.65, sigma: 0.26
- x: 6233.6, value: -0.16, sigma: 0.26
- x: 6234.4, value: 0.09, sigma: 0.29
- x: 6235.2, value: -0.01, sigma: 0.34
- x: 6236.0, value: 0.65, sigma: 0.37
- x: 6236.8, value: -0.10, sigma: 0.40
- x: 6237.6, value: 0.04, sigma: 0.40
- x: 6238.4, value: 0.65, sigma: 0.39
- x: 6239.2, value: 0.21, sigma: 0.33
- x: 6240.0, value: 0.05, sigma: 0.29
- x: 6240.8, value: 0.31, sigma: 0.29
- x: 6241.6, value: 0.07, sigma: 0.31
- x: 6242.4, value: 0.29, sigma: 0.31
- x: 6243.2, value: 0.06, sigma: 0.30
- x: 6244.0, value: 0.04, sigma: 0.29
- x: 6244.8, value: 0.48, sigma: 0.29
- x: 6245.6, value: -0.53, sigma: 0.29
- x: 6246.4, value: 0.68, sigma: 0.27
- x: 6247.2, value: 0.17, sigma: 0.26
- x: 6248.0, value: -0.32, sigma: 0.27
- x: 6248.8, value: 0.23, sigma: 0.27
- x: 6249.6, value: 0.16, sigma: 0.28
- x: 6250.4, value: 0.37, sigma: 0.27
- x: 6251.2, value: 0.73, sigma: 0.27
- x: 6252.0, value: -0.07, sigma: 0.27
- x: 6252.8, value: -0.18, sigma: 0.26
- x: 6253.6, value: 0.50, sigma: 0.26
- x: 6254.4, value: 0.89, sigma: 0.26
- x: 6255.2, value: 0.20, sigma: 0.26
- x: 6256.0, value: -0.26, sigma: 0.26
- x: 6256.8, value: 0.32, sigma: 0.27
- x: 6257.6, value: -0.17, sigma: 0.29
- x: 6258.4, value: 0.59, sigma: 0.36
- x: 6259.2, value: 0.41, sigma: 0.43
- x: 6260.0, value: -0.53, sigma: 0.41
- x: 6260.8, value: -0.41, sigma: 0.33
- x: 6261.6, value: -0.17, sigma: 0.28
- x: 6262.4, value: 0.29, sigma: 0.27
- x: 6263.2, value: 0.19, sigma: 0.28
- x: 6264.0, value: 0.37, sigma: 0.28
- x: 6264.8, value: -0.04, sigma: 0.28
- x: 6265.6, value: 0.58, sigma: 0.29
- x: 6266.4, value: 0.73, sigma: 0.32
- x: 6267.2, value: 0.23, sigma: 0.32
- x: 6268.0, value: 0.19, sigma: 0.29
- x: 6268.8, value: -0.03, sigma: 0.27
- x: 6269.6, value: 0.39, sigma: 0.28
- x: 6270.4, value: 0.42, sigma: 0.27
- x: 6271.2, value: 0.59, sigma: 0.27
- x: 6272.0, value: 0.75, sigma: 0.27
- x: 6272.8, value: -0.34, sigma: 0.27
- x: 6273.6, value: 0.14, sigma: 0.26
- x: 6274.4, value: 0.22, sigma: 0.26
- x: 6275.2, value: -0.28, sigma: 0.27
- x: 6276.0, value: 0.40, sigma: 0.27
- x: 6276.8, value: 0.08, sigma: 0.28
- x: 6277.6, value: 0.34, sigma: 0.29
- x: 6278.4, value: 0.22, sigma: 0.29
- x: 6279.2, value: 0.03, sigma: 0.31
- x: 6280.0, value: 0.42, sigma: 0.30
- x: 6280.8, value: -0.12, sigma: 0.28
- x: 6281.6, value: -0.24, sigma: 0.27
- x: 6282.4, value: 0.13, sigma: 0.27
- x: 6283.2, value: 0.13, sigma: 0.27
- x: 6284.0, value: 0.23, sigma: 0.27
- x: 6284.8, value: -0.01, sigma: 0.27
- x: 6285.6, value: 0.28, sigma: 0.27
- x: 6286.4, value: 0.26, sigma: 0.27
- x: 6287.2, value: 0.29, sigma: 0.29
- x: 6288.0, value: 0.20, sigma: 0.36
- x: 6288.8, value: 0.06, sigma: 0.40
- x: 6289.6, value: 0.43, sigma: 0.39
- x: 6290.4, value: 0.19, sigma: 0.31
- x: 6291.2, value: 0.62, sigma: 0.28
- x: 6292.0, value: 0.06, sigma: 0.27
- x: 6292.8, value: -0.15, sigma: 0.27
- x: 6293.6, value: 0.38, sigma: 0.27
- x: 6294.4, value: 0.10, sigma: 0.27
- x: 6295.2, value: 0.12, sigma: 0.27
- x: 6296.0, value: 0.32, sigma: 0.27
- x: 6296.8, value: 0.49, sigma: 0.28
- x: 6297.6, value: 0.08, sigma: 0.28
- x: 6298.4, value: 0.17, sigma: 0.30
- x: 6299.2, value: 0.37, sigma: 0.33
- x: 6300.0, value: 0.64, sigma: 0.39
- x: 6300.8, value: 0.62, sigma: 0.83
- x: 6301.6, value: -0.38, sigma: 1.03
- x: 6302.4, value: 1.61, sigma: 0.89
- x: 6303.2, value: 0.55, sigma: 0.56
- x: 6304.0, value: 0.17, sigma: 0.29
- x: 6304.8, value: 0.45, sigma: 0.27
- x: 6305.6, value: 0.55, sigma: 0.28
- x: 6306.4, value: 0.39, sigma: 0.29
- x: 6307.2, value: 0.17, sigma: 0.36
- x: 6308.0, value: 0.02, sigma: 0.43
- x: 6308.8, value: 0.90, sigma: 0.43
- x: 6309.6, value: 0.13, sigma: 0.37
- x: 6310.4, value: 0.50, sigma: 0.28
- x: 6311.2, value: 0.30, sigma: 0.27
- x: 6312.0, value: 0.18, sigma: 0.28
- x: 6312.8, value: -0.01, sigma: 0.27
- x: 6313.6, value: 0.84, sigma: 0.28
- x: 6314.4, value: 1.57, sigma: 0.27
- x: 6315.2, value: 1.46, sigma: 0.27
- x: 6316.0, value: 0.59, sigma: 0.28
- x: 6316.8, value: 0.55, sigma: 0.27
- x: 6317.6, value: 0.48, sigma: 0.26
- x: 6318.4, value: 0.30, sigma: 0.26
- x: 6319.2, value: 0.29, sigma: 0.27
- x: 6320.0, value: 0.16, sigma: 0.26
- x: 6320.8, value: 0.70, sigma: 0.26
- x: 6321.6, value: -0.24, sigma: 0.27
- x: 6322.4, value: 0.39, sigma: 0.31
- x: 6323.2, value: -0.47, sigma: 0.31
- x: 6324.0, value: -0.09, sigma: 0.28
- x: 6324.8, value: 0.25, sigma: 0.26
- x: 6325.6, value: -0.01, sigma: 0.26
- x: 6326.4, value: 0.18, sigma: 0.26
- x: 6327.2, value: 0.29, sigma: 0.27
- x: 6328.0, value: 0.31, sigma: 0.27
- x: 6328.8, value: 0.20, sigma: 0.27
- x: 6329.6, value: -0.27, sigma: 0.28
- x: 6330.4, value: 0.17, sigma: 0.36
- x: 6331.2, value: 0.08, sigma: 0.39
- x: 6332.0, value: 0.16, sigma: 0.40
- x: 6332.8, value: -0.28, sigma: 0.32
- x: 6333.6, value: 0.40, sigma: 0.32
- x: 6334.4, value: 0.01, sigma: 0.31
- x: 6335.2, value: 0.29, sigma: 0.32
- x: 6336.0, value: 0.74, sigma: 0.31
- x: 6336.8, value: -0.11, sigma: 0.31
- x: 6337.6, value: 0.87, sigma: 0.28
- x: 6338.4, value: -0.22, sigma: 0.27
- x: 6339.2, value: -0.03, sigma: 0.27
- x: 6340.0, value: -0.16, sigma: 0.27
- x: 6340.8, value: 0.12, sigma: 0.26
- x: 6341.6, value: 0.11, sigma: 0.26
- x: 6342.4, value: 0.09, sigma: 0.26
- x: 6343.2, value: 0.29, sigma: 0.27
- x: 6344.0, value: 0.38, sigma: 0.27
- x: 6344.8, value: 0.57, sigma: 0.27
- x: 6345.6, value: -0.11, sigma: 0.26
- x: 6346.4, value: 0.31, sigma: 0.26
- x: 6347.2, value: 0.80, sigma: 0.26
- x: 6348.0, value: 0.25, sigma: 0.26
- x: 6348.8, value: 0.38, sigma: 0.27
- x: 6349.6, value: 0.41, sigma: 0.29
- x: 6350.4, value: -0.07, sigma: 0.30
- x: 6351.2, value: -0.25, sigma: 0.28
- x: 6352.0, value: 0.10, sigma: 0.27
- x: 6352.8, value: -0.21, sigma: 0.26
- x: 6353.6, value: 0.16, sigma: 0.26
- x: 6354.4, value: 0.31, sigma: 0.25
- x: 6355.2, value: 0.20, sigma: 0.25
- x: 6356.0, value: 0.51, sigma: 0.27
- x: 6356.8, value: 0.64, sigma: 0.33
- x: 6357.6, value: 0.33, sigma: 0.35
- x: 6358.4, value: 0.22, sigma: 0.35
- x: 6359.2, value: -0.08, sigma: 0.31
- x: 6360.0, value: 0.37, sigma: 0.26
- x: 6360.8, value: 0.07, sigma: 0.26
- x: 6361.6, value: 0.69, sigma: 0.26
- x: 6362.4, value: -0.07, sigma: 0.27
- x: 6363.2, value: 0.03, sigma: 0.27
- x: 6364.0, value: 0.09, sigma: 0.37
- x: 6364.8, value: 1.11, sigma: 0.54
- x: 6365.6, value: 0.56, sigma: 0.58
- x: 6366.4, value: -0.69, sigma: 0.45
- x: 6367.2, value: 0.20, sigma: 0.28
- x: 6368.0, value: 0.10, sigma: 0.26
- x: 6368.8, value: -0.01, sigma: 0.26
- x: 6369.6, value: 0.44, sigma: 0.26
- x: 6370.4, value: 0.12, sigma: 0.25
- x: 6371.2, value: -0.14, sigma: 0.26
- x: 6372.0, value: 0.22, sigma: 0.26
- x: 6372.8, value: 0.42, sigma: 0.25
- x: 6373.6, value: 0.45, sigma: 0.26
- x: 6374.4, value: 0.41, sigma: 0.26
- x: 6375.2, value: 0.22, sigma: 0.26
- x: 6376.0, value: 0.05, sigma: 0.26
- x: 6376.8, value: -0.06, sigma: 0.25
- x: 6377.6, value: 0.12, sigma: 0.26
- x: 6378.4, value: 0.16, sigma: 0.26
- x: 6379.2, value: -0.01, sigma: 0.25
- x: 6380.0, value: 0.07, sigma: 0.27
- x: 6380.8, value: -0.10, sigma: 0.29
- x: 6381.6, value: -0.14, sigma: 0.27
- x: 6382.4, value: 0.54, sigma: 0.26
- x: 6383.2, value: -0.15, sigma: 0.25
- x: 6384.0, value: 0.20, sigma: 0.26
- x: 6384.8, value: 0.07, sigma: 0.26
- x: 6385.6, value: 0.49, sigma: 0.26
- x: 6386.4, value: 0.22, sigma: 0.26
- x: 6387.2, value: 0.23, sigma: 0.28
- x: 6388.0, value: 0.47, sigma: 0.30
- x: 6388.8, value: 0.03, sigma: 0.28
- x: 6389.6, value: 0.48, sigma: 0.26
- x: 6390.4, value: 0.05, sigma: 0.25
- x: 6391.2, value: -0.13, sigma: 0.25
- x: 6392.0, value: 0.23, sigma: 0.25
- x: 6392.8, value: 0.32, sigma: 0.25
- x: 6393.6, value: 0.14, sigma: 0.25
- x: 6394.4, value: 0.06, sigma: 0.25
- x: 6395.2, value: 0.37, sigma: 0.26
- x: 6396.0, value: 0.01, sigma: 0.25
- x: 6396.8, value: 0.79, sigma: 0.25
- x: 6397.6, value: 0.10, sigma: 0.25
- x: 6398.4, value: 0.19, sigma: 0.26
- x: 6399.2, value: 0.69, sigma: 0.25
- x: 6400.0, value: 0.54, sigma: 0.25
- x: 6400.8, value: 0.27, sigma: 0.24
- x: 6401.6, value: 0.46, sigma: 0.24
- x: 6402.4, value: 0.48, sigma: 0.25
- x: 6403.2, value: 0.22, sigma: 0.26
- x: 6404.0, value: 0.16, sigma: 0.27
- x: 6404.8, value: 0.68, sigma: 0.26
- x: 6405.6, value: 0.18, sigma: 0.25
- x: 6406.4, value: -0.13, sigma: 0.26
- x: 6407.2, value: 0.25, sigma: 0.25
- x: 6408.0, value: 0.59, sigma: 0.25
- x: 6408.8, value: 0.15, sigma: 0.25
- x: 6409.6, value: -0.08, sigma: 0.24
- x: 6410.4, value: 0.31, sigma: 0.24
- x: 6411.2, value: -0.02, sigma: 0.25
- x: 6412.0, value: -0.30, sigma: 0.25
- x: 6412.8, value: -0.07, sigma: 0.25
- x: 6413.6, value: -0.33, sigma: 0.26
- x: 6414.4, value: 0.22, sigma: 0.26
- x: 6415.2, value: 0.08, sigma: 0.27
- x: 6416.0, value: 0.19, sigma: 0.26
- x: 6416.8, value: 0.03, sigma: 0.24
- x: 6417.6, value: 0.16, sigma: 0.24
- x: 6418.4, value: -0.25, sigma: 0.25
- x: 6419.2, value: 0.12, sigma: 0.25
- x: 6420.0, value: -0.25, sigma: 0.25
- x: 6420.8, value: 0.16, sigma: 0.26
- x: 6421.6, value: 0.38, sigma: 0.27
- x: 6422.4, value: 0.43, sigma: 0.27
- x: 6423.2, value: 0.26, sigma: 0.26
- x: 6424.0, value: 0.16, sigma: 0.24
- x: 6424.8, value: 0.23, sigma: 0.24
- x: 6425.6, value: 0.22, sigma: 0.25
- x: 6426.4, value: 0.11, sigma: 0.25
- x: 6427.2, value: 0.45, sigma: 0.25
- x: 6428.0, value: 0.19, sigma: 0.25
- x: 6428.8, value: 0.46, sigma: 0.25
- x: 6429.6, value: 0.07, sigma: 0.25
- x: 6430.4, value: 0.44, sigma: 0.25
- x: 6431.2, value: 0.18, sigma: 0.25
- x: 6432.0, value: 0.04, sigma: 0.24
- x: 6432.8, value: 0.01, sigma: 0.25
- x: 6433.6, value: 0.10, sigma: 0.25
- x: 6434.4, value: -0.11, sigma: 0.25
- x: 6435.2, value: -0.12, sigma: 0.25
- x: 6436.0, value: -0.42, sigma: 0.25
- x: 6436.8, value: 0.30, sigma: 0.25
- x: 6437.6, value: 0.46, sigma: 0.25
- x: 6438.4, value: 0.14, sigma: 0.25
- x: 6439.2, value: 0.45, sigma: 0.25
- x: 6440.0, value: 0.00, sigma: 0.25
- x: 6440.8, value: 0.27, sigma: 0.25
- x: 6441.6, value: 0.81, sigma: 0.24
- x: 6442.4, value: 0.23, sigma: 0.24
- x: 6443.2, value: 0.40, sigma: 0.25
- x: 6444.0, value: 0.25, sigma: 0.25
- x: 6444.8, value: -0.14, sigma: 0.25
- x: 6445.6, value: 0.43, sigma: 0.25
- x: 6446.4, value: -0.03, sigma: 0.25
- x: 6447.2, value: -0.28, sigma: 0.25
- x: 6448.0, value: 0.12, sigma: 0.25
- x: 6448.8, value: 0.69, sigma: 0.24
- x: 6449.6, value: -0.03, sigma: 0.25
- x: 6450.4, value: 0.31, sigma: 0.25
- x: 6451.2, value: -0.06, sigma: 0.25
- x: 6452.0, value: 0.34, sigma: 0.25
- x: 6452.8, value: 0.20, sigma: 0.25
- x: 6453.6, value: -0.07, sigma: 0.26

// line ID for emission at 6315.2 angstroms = H-gamma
